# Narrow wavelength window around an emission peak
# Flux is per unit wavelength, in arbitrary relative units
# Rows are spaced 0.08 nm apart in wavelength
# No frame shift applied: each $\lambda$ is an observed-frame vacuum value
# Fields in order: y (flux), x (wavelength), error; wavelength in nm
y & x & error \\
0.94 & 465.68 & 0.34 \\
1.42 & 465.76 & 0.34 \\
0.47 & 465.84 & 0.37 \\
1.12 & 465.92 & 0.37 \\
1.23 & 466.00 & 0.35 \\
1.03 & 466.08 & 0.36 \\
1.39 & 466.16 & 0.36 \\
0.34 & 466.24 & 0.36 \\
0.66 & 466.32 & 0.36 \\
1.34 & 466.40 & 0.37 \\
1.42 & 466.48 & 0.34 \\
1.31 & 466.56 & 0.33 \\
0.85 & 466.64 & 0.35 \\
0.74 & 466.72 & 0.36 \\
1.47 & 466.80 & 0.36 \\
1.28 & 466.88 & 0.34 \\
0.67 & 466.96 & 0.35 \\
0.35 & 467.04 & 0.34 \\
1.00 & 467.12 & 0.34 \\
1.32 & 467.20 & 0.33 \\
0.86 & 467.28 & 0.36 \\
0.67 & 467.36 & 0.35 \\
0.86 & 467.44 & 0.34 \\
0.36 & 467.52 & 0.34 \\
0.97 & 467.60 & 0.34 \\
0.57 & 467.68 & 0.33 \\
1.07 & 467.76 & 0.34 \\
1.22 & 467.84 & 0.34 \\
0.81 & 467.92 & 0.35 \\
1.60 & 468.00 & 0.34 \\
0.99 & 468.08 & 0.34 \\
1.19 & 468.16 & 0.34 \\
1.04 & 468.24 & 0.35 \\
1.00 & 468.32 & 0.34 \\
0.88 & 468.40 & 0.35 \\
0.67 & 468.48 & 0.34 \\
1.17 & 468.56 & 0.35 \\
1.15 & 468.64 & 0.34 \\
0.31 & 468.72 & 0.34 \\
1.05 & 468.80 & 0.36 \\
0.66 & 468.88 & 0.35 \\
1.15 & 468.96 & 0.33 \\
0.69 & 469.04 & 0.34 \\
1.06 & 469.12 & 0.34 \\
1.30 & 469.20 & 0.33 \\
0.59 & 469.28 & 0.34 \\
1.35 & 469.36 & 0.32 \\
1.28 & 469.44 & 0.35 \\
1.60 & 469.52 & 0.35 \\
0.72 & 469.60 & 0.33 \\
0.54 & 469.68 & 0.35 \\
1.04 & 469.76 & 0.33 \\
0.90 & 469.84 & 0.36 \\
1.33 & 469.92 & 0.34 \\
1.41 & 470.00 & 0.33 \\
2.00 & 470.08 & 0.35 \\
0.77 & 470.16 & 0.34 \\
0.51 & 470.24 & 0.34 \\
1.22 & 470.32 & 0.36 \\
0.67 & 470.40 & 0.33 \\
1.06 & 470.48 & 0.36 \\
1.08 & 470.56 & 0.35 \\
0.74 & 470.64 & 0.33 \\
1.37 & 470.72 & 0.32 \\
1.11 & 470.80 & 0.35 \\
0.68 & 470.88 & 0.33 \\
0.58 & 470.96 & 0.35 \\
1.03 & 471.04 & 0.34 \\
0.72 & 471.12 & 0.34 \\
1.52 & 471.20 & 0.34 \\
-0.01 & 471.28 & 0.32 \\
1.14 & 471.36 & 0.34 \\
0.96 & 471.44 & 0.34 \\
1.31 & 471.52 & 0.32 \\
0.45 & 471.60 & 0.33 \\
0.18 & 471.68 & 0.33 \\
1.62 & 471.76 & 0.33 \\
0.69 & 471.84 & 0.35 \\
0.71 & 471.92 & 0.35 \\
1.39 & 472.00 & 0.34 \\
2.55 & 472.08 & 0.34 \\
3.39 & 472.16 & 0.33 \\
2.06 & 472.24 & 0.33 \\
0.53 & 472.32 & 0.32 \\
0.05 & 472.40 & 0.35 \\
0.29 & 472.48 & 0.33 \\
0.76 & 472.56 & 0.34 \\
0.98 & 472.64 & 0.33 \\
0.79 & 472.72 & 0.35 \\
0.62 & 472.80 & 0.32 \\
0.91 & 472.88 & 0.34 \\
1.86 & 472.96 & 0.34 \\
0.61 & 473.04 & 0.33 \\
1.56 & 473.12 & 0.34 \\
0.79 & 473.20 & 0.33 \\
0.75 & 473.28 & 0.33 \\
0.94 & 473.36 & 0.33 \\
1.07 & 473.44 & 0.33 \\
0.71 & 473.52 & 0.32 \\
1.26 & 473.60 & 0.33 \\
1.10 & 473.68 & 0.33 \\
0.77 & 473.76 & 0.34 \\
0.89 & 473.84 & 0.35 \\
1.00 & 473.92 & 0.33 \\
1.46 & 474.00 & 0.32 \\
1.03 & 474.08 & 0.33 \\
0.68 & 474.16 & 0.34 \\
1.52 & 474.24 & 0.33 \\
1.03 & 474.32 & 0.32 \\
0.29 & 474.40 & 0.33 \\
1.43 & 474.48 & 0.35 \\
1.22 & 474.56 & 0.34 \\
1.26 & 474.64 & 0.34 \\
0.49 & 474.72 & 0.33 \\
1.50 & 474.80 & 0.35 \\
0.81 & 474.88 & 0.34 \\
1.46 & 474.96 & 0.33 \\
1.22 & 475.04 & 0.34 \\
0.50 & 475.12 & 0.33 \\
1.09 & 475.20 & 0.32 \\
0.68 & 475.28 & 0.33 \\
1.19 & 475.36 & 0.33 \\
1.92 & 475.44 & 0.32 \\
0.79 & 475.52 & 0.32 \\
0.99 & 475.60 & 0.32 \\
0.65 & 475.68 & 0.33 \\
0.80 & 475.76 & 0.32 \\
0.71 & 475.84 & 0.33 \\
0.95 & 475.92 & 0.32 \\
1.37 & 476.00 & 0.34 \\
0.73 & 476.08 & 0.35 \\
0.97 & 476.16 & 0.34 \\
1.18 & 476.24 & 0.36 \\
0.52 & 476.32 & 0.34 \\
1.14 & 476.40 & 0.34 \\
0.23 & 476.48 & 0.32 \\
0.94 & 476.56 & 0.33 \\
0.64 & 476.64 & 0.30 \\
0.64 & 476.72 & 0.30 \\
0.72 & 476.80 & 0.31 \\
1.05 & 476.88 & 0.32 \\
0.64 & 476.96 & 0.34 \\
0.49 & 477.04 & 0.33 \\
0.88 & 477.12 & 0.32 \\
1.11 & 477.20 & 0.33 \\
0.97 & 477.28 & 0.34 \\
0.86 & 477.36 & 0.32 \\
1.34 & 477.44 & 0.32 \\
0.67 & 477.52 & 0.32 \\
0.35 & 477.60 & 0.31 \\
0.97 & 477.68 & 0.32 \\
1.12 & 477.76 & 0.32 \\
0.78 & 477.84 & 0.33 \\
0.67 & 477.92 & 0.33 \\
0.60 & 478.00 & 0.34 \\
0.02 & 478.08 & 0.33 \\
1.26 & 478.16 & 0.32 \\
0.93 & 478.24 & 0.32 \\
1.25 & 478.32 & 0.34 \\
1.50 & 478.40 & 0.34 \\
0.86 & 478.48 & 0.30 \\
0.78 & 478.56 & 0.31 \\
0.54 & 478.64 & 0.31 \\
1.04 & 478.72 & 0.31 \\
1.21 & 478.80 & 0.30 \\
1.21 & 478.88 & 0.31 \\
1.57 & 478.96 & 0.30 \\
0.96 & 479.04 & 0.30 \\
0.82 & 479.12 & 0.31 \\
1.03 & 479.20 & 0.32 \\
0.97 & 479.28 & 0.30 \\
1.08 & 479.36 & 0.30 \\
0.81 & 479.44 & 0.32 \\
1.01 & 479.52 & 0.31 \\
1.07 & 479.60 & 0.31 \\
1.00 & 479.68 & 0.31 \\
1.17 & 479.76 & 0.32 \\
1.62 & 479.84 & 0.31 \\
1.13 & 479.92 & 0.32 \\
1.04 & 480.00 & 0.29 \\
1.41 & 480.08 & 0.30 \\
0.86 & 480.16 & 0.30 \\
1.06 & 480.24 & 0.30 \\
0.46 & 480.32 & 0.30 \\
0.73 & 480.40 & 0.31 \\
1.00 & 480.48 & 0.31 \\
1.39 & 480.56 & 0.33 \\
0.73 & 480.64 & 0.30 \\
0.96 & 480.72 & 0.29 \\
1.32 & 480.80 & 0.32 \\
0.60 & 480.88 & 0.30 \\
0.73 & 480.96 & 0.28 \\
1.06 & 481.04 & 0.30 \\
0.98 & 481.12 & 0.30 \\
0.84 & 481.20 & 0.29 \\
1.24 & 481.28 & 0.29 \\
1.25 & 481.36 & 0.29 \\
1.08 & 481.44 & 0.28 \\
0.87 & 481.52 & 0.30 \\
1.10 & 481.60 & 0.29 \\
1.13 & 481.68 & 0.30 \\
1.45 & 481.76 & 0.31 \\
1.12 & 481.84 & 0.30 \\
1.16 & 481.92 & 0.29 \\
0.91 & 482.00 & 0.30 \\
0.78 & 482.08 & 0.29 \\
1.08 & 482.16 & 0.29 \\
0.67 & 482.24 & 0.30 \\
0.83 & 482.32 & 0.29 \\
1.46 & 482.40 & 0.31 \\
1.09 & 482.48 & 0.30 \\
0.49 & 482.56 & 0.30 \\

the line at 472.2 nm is Hgamma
